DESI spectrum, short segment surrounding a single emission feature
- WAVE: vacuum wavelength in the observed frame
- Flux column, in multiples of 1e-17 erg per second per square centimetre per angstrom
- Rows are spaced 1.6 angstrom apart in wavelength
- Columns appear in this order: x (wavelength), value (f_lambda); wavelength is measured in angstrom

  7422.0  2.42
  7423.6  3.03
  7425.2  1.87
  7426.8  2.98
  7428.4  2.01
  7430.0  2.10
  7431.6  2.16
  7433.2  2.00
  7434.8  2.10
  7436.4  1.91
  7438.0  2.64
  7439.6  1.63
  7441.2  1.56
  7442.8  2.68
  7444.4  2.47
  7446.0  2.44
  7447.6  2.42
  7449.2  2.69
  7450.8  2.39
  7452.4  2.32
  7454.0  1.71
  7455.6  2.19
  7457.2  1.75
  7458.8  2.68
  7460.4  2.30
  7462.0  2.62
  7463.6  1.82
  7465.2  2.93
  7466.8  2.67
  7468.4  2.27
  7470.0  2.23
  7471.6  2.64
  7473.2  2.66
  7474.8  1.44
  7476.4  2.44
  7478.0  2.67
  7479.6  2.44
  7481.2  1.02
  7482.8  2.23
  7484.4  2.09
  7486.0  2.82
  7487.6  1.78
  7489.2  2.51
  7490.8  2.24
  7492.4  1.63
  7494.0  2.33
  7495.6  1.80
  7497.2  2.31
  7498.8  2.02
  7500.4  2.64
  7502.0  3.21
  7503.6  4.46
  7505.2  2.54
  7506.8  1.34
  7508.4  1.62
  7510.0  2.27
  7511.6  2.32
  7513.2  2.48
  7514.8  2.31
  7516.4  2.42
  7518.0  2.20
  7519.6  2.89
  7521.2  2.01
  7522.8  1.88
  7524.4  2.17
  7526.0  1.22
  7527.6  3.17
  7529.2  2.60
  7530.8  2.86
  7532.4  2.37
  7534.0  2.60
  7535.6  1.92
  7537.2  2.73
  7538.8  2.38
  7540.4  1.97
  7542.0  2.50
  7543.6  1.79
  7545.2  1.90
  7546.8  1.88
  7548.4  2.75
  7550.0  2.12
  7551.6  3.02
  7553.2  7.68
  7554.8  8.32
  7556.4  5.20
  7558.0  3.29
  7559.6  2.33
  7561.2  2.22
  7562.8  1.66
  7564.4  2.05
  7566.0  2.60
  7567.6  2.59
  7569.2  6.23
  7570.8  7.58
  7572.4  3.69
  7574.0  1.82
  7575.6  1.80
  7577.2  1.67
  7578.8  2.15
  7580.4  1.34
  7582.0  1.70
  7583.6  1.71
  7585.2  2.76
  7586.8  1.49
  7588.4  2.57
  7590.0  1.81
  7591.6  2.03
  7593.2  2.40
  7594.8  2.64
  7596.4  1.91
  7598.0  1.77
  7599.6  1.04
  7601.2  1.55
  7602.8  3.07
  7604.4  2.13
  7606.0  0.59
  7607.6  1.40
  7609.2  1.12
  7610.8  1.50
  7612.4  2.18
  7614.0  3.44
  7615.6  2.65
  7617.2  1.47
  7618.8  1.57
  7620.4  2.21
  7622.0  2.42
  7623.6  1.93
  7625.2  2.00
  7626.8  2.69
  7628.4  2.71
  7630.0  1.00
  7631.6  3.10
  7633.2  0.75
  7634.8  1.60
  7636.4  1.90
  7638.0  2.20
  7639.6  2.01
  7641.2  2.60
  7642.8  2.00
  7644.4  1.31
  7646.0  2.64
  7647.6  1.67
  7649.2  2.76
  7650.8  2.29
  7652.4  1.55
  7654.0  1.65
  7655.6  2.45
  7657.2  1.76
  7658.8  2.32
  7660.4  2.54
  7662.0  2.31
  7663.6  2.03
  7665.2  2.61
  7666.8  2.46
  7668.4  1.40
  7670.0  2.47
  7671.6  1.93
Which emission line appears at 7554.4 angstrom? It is [S II]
